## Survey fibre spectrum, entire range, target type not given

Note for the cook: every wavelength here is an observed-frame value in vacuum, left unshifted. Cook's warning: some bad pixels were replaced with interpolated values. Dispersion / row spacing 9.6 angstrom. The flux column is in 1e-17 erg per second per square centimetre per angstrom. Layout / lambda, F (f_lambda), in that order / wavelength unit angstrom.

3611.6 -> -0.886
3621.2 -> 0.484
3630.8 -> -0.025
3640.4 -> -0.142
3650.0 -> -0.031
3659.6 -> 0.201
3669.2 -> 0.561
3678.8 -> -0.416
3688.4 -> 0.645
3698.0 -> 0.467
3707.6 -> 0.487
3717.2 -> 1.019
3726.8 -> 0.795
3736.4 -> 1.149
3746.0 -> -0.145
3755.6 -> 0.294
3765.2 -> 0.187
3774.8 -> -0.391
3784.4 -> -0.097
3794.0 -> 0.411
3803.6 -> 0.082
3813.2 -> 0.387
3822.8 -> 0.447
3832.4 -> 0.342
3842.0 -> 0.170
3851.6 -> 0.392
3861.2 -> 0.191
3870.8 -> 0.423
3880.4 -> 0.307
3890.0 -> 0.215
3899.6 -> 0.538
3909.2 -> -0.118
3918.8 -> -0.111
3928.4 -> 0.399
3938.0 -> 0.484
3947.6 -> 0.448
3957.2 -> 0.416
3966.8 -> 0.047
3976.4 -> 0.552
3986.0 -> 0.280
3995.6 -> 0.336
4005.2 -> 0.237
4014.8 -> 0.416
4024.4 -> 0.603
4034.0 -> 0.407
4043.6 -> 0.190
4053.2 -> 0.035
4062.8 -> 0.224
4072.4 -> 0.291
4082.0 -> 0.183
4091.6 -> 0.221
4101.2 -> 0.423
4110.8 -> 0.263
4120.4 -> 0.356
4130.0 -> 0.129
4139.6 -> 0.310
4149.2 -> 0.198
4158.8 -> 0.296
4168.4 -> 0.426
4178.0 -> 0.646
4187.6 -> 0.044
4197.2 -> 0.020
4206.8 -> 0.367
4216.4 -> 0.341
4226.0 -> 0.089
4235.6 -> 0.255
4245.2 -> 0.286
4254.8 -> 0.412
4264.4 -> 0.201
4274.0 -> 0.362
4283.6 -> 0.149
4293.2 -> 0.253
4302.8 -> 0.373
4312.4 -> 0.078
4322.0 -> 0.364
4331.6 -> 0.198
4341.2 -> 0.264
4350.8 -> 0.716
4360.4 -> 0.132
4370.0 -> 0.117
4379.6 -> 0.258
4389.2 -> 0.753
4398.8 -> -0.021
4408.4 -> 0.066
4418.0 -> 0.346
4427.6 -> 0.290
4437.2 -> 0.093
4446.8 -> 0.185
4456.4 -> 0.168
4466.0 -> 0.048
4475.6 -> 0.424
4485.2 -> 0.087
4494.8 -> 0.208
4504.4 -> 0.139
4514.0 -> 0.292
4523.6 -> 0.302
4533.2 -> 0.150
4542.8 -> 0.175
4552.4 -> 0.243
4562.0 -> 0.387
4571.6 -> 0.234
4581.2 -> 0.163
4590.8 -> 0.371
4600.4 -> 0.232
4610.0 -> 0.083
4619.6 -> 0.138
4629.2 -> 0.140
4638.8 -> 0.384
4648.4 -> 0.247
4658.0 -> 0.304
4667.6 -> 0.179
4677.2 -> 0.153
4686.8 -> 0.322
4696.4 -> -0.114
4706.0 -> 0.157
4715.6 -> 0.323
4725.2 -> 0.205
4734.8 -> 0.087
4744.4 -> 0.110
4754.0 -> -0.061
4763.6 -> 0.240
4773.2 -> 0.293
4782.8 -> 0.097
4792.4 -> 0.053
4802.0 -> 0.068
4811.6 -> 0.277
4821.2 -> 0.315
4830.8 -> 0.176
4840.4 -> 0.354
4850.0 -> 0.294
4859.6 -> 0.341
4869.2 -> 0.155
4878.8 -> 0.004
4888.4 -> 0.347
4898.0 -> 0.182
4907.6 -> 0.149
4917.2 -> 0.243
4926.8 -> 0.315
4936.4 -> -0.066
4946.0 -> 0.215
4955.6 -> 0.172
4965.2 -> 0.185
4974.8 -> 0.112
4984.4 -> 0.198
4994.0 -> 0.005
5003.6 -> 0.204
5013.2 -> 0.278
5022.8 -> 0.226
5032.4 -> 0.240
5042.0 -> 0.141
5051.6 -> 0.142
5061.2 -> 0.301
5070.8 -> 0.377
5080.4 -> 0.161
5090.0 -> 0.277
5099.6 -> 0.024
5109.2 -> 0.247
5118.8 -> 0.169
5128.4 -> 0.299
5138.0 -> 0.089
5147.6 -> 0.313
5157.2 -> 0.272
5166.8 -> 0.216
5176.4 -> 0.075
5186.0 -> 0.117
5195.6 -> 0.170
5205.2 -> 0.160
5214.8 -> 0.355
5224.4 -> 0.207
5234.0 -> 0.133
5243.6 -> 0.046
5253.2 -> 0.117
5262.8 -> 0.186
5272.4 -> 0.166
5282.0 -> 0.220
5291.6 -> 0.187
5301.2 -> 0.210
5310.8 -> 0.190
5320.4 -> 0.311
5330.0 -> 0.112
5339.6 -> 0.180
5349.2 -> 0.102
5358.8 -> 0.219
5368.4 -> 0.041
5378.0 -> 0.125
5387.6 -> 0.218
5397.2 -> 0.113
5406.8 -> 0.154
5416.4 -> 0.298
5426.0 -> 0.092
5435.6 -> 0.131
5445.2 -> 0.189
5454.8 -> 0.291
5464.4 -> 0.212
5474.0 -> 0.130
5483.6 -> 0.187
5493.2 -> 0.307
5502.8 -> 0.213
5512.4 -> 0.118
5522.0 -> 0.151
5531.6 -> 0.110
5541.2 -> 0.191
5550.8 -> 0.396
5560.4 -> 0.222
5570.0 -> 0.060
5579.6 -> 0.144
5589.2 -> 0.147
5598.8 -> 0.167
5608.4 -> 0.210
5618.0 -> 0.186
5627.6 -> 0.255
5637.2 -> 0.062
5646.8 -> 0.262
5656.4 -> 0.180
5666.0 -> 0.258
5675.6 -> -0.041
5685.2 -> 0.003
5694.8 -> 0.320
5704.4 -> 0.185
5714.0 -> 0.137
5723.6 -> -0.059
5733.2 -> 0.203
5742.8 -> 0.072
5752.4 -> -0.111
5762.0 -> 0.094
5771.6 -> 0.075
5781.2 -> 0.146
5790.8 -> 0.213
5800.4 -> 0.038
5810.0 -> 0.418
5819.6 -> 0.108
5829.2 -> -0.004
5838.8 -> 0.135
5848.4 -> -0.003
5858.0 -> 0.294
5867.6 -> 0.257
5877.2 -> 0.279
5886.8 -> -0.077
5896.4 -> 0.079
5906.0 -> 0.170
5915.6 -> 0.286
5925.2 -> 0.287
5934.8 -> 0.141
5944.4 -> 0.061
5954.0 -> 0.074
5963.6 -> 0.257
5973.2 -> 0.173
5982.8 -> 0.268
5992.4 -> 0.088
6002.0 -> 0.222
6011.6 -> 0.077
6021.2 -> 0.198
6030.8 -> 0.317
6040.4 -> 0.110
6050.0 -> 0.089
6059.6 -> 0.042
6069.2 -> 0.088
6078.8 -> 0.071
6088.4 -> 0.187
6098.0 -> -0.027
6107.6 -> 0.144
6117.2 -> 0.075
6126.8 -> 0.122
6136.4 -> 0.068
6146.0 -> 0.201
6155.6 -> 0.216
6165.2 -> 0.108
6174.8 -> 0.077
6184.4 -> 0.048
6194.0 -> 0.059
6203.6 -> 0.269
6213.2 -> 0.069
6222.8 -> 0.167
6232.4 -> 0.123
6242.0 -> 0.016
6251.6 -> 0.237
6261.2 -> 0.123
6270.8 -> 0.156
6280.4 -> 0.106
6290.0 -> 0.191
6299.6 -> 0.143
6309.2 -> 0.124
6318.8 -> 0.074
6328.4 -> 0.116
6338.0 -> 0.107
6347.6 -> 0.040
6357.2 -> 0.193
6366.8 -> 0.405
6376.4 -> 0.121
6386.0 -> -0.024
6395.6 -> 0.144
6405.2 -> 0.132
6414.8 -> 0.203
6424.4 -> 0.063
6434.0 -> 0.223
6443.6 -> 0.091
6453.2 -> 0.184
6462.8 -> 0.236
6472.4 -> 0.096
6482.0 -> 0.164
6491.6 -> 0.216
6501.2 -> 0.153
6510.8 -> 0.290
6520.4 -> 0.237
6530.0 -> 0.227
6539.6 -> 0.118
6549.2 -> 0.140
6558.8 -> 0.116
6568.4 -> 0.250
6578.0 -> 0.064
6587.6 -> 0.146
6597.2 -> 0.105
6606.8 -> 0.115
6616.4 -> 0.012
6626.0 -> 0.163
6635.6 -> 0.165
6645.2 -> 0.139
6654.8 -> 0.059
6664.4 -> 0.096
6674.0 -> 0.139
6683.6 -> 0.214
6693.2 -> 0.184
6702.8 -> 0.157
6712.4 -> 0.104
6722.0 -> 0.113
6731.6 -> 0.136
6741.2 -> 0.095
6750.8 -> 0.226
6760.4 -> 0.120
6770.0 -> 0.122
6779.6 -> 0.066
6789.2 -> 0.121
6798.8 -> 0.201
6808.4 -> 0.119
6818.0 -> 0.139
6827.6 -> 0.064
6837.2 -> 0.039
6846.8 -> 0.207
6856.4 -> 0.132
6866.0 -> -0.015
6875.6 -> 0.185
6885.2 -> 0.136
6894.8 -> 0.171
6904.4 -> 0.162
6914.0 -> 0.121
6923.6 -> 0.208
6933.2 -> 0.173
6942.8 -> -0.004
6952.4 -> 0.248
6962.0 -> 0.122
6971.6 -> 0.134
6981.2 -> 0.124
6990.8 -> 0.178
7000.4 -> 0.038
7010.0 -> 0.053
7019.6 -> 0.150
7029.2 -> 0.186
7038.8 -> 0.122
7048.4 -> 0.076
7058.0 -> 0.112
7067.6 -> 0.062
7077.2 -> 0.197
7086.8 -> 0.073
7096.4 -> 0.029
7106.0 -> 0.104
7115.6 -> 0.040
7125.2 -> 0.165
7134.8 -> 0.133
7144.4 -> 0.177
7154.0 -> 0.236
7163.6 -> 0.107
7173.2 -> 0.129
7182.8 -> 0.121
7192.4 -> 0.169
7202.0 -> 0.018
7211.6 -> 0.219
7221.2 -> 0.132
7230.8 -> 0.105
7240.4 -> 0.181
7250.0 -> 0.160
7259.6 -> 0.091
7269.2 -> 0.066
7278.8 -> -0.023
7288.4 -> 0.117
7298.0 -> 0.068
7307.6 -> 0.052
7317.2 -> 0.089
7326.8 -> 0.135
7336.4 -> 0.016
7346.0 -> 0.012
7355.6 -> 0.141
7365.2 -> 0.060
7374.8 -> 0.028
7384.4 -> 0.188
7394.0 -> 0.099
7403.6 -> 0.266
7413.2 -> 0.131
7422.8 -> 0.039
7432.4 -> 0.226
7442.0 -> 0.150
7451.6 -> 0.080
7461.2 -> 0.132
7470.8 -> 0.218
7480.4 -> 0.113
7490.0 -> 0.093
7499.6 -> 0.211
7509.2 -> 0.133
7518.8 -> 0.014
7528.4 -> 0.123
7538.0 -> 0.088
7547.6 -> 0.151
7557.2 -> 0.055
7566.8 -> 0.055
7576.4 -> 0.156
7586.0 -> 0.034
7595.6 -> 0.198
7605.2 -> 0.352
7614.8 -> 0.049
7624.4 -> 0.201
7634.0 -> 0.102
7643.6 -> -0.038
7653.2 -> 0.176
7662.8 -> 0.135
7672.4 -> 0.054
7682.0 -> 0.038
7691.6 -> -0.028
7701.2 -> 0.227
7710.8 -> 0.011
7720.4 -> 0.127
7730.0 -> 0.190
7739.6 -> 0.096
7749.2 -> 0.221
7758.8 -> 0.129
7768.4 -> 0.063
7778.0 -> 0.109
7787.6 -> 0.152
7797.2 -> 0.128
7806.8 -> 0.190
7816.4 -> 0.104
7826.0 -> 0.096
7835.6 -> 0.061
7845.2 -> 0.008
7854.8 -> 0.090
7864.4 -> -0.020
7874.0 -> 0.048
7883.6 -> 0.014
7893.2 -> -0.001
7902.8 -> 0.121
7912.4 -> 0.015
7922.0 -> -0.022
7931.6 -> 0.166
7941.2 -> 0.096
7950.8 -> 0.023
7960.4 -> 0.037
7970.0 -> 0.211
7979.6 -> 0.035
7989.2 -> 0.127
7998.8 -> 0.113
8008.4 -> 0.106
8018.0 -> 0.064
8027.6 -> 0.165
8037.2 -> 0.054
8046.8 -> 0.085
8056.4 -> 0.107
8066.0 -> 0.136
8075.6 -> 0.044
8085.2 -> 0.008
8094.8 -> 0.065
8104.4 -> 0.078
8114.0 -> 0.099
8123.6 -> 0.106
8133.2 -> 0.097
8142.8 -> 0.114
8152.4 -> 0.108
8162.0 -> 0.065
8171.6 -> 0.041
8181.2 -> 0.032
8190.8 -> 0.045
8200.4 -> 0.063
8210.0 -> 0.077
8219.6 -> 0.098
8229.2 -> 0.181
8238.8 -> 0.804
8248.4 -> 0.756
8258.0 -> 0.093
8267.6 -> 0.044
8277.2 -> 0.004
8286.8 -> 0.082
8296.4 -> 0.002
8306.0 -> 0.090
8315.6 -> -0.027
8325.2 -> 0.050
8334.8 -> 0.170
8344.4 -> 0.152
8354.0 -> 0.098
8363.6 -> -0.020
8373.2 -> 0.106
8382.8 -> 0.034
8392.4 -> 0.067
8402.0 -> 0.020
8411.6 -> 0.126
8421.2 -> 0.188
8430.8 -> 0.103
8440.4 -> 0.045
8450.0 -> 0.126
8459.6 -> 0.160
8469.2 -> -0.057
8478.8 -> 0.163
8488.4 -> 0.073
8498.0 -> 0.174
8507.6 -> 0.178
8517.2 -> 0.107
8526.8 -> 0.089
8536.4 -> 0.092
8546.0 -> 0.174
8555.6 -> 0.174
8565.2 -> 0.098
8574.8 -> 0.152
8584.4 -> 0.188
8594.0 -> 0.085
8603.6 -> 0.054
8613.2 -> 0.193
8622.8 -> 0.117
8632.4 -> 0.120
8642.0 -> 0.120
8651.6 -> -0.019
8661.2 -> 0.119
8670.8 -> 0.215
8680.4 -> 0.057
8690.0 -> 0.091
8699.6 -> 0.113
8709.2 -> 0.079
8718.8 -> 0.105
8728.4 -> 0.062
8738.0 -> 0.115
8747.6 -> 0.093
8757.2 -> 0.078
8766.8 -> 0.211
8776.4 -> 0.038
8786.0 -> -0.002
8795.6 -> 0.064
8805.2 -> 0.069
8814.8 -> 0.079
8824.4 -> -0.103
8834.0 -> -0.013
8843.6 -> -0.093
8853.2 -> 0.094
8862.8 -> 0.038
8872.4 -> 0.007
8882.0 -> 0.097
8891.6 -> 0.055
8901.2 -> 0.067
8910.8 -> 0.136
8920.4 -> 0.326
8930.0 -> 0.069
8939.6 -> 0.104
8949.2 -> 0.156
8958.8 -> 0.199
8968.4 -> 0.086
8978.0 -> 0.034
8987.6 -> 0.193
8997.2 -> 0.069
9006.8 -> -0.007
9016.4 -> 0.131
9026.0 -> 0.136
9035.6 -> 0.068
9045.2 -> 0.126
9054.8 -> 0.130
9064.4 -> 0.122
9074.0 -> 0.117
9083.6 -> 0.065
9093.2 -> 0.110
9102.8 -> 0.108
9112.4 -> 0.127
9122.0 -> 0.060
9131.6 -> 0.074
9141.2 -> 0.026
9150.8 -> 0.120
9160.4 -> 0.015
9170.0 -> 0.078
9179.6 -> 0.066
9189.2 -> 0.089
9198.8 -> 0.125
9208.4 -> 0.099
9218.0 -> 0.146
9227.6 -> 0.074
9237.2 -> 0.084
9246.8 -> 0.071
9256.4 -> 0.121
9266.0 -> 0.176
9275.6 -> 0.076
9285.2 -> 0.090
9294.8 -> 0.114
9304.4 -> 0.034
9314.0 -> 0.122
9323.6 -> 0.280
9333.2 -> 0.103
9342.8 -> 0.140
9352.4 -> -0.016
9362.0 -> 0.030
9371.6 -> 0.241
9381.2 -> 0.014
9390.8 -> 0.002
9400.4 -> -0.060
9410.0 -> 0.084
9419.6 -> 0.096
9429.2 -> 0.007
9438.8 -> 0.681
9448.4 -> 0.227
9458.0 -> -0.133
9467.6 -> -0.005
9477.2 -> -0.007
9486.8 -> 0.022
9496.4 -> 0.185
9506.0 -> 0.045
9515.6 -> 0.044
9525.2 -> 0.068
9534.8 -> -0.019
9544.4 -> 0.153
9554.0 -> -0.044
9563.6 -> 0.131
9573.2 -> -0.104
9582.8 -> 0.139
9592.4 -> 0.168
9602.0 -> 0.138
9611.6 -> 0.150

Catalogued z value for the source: 1.21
